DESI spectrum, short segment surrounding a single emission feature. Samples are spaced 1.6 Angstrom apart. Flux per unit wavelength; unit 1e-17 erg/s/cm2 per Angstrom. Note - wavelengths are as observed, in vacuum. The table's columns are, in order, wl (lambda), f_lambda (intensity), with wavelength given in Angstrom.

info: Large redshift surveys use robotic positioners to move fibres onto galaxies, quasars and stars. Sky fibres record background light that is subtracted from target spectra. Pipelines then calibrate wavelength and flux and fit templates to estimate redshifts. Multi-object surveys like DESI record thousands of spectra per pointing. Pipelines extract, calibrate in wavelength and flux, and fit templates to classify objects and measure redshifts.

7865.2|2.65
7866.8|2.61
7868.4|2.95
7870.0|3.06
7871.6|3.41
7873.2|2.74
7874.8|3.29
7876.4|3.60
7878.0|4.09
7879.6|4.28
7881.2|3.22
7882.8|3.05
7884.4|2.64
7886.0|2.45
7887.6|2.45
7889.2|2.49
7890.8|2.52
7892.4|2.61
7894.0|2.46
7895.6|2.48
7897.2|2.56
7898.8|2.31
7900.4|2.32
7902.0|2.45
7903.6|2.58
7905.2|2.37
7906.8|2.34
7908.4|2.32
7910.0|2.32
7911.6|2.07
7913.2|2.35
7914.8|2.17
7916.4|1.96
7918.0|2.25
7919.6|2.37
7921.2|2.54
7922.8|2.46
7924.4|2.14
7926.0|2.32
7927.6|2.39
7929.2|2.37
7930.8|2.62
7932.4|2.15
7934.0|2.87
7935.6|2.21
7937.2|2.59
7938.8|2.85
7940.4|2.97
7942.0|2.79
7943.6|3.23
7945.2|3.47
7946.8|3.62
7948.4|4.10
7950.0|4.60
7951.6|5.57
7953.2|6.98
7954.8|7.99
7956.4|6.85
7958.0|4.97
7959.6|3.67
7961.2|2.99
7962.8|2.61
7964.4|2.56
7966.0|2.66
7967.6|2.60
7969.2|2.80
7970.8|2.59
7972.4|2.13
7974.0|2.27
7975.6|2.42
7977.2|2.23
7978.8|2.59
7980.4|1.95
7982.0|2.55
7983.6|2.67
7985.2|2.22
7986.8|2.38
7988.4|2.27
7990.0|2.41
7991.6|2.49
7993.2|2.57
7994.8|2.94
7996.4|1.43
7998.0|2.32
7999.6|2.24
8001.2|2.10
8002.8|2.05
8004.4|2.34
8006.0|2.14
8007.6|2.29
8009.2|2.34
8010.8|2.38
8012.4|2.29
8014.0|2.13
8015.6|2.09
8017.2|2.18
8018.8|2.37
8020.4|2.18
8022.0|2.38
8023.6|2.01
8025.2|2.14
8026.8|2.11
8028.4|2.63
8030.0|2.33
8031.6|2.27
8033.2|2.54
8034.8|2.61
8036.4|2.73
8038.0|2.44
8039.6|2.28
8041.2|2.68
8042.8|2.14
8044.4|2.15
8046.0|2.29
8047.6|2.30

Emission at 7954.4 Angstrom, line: [O III]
